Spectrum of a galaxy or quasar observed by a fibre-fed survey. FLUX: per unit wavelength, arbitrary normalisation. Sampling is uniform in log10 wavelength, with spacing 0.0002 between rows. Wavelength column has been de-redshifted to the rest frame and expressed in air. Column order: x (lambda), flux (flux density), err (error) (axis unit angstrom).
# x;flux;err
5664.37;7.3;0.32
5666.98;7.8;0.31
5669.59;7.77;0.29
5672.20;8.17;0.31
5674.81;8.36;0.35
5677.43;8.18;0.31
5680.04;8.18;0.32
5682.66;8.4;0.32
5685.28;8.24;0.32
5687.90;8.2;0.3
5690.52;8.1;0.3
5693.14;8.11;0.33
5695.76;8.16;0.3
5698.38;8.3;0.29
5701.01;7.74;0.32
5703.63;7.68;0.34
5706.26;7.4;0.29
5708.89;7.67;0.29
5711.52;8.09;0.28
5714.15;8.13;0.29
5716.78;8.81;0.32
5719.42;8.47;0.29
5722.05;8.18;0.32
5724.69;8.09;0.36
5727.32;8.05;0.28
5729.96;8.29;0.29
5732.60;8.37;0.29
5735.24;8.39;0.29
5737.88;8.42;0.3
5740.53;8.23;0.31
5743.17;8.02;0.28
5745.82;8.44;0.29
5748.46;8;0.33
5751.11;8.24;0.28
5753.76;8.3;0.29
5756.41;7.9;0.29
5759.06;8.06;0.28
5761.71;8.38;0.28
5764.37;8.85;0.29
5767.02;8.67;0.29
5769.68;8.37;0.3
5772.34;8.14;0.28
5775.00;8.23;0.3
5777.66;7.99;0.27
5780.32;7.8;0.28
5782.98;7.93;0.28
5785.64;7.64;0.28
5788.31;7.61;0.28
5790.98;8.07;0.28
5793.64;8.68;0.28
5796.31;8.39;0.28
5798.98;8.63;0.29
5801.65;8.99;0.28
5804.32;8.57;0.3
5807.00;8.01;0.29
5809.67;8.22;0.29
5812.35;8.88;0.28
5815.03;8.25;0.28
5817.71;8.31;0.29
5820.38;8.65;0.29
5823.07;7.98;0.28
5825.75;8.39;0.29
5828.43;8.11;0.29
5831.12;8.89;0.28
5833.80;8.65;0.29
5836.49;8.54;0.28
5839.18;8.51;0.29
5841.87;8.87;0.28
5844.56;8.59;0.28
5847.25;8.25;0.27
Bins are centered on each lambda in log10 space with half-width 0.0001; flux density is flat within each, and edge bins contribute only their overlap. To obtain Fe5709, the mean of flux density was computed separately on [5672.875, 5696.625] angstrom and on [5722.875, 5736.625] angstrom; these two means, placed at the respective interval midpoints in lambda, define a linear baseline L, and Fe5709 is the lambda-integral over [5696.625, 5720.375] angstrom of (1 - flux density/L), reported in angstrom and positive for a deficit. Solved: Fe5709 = 0.6 angstrom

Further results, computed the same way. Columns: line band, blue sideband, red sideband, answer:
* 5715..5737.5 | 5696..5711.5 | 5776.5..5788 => -1.5 angstrom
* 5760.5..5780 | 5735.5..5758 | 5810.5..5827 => -0.2 angstrom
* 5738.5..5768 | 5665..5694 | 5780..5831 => -0.2 angstrom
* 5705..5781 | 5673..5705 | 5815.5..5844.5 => 0.6 angstrom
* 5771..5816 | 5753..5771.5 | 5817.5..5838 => 0.9 angstrom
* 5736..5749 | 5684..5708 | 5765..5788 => -0.3 angstrom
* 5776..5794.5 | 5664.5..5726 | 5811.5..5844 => 0.9 angstrom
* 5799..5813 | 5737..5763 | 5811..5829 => -0.3 angstrom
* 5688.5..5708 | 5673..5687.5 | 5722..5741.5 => 0.8 angstrom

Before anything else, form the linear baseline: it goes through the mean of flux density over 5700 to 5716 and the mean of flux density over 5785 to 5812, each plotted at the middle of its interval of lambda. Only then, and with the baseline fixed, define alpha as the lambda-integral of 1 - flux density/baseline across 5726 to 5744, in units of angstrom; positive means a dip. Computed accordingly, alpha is -0.7 angstrom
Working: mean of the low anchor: 7.82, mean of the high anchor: 8.32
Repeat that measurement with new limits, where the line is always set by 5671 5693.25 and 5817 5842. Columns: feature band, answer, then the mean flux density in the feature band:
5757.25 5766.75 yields -0.1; 8.43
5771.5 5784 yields 0.6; 8.02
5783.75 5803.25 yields 0.3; 8.28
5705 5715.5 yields 0.6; 7.83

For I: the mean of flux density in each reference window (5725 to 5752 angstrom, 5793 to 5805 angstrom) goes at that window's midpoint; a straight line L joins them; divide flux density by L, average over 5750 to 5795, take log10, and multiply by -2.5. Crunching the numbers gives 0.040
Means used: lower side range 8.24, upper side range 8.66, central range 8.17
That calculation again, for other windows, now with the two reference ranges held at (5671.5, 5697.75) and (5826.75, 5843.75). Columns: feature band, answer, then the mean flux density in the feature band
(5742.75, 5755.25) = 0.02 mag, 8.21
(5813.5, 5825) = 0.03 mag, 8.31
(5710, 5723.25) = 0.00 mag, 8.33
